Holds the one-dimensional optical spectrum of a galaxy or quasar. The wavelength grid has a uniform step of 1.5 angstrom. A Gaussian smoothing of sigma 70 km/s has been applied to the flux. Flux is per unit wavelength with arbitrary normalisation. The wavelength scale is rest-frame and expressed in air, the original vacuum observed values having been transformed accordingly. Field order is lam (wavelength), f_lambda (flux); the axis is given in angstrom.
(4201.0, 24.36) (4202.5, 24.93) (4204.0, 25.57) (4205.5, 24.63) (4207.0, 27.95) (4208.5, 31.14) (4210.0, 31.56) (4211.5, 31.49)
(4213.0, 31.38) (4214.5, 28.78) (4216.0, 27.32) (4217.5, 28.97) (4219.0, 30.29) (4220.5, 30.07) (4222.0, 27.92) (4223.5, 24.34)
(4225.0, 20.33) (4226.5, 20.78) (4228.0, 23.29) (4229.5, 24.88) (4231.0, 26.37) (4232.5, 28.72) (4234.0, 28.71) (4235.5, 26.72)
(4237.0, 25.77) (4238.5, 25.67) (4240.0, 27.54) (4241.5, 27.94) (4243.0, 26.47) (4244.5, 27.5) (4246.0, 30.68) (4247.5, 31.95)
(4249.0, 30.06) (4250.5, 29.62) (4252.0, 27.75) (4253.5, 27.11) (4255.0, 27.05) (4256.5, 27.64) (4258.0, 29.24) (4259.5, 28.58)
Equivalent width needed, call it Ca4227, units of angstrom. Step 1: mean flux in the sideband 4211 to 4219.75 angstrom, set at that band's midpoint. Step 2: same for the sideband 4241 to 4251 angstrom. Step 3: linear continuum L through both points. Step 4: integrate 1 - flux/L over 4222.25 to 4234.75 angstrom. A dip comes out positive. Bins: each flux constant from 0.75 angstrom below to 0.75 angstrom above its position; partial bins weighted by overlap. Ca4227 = 2.0 angstrom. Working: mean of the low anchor 29.7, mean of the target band 24.8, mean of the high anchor 29.2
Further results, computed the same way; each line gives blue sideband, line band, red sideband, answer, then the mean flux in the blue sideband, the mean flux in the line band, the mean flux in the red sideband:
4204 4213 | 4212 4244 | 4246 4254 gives 2.8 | 29.2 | 26.8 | 29.5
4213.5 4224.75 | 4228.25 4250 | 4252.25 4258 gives 0.0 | 28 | 27.7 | 27.6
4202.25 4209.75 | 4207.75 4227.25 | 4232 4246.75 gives -0.5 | 27.3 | 28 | 27.6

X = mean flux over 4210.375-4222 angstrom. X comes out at 29.7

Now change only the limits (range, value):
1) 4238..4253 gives 28.5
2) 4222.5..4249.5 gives 26.5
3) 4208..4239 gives 27.3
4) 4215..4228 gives 26.1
